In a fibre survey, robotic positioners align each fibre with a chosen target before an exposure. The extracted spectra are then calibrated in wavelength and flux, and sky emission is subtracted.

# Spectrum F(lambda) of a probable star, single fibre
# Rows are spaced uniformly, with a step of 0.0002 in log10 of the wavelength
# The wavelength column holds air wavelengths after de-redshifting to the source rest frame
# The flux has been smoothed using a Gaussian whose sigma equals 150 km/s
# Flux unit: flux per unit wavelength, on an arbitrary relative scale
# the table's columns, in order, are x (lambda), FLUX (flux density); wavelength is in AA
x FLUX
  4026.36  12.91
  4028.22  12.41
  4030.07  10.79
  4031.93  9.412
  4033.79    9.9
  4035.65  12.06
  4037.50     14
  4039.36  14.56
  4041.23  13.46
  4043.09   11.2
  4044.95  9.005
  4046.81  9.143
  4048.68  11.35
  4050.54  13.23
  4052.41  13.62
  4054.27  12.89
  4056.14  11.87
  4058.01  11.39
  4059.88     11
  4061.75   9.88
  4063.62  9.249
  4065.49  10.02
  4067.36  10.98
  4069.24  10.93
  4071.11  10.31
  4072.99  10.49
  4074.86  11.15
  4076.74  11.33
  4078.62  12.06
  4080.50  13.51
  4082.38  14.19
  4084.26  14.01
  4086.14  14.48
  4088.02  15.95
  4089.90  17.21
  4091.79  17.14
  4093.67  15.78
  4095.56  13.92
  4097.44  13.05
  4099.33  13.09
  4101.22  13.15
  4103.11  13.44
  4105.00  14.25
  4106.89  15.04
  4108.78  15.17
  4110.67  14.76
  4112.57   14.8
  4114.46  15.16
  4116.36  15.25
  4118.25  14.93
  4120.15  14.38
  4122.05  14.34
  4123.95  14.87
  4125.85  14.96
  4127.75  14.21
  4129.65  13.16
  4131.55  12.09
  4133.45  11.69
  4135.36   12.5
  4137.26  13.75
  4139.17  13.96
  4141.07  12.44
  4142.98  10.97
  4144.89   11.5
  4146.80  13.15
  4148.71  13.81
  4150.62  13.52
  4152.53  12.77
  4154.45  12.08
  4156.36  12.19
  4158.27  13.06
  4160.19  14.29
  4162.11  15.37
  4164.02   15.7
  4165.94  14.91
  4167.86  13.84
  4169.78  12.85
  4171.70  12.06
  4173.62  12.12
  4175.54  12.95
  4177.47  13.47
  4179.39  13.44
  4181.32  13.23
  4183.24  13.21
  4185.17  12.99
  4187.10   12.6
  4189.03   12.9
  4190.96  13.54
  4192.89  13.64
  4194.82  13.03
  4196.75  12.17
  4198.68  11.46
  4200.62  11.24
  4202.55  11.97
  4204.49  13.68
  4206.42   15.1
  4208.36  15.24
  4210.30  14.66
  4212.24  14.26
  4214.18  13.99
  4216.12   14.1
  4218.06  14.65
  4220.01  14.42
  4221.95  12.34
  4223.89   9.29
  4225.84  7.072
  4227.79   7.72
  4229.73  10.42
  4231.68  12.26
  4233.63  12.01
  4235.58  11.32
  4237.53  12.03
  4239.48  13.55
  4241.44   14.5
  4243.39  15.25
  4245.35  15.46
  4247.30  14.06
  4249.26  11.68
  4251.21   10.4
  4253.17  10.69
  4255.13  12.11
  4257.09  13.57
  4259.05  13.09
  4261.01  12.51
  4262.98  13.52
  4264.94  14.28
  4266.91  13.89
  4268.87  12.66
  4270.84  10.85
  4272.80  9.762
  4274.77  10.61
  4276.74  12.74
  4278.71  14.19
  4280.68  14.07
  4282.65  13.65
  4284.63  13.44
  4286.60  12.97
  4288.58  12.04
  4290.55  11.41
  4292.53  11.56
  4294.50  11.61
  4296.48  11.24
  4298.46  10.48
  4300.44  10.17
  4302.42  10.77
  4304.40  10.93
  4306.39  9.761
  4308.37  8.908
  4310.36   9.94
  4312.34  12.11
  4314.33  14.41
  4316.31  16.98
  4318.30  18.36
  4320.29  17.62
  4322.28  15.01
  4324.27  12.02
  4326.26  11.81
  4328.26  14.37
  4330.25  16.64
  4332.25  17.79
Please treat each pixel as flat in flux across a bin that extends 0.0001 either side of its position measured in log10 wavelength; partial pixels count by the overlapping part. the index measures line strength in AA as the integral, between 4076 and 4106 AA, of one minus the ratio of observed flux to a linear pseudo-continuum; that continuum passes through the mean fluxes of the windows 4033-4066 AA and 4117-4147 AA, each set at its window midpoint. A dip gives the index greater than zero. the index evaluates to -4.2 AA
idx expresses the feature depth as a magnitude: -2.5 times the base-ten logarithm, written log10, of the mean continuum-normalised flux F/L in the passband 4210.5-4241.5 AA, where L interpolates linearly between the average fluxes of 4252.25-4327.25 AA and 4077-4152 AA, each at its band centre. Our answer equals 0.08 mag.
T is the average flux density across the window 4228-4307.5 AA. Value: 12.2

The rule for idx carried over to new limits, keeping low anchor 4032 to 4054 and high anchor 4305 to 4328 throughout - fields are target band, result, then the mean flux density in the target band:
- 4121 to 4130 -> -0.17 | 14.4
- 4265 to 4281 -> 0.06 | 12.4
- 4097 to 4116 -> -0.17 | 14.2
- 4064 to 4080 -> 0.11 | 10.9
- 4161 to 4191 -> -0.07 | 13.4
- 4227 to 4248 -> 0.03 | 12.6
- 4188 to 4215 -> -0.05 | 13.3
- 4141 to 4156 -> -0.01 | 12.5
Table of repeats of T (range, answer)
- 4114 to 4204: 13.3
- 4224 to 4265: 12.2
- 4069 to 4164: 13.6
